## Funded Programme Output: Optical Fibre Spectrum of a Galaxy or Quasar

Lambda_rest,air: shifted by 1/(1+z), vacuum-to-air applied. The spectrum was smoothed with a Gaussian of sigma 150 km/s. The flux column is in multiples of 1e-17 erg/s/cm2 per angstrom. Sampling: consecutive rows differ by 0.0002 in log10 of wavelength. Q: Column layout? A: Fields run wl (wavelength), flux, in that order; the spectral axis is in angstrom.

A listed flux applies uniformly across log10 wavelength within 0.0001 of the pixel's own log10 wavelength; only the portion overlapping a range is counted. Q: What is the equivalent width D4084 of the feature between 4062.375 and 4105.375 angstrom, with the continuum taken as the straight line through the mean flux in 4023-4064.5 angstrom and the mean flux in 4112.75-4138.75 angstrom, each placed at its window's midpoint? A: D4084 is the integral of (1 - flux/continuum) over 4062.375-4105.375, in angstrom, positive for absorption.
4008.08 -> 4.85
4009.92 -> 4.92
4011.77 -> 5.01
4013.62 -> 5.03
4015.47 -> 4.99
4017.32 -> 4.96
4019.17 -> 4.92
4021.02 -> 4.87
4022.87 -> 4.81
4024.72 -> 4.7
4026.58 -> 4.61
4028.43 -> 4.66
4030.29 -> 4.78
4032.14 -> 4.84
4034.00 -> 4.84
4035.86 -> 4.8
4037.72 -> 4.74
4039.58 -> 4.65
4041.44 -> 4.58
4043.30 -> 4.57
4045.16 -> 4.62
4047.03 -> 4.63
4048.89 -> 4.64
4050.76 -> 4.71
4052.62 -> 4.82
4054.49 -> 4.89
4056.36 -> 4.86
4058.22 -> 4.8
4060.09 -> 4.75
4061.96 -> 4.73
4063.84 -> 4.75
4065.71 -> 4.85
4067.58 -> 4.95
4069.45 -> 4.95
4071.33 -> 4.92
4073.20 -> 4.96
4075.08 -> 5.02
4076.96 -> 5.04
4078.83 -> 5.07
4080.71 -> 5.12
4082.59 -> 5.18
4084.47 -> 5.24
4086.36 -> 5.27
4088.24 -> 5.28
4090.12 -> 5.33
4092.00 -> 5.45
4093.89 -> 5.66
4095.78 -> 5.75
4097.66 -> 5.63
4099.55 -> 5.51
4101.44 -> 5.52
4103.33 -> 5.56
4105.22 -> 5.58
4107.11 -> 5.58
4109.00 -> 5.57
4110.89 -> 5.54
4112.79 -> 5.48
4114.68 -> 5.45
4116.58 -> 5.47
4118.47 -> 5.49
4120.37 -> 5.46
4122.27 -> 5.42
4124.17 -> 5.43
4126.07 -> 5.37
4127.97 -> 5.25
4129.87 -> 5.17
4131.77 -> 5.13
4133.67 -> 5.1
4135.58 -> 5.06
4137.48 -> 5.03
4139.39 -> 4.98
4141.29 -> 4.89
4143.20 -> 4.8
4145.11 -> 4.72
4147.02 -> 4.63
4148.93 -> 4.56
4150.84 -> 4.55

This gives -1.9 angstrom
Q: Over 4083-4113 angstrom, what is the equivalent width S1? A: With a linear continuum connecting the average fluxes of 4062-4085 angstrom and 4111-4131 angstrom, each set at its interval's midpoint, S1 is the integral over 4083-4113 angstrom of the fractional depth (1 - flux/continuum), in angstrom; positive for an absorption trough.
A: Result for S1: -1.7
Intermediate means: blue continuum 4.99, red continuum 5.4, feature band 5.49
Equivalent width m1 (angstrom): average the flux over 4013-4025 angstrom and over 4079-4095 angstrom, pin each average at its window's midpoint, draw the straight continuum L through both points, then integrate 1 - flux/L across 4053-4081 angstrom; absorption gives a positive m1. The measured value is 1.5 angstrom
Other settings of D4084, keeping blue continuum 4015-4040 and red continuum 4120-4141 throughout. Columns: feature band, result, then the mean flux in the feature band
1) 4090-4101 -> -1.1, 5.57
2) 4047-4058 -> 0.3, 4.78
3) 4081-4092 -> -0.5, 5.27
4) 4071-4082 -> -0.1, 5.03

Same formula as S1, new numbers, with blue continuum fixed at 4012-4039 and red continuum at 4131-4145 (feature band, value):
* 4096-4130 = -3.7 angstrom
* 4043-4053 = 0.4 angstrom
